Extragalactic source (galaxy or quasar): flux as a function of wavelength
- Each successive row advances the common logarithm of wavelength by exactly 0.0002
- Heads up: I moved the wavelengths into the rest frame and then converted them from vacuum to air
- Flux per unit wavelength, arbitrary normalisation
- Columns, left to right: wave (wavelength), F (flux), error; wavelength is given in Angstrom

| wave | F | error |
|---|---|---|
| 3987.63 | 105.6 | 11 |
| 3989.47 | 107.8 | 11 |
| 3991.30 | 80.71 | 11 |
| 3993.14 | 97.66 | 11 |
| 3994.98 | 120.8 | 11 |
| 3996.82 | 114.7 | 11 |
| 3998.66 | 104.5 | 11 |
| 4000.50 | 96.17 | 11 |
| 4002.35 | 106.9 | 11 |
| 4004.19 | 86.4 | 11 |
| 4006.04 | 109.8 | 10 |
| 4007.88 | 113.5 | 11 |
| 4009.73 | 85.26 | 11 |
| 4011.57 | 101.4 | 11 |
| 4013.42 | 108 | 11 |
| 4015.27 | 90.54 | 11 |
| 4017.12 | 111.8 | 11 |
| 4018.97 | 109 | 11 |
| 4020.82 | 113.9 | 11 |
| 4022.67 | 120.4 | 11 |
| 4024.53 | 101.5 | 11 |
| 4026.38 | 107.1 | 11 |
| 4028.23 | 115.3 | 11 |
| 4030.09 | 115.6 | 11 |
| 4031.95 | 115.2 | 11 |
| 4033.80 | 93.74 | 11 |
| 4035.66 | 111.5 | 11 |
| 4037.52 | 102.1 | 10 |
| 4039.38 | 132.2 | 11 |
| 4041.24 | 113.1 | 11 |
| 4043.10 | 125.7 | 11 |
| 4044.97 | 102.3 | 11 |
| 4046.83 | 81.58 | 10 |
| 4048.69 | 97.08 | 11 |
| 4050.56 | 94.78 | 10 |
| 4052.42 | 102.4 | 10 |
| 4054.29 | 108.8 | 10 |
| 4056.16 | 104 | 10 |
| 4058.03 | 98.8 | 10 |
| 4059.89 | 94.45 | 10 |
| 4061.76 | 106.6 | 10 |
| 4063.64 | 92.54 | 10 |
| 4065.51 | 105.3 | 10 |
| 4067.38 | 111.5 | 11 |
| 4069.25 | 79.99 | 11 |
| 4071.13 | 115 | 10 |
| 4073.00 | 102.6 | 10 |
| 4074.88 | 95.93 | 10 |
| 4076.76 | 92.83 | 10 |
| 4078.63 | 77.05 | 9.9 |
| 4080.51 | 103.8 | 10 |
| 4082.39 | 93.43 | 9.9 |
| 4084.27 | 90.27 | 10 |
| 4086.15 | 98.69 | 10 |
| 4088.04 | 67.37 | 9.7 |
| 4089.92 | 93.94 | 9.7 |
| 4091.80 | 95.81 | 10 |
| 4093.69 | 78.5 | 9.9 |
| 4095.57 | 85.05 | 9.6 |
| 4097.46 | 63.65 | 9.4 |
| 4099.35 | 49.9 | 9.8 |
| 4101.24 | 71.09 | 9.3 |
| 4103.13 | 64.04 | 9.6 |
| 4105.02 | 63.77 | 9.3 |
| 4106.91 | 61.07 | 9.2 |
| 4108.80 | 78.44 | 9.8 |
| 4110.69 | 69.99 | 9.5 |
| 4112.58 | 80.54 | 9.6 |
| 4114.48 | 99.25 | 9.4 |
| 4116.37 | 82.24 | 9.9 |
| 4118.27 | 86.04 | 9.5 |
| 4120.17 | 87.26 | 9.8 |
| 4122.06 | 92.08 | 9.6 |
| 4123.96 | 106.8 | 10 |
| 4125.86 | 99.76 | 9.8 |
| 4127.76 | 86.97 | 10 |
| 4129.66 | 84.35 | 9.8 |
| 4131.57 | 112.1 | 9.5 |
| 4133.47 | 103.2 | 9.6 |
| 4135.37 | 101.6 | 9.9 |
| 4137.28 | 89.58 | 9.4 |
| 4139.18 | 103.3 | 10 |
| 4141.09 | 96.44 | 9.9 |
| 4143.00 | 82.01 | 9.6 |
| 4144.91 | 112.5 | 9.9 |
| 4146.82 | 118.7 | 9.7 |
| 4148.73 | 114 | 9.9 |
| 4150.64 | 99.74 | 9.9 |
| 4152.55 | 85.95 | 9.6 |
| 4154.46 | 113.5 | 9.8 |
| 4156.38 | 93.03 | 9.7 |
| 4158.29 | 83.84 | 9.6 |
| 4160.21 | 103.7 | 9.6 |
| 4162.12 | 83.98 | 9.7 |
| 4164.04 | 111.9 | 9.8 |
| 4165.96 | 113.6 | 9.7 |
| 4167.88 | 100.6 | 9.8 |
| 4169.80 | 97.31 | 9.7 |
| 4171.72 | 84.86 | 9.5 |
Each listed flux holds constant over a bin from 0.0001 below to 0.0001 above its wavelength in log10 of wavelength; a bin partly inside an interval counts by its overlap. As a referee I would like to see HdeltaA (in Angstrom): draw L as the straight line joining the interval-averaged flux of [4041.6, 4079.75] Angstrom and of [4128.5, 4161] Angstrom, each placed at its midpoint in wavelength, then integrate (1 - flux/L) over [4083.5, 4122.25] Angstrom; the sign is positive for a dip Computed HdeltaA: 8.2 Angstrom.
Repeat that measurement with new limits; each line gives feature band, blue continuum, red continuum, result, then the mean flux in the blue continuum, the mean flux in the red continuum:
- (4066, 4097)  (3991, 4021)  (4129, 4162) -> 2.7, 103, 99.6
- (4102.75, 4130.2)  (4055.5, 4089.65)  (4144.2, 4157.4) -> 4.9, 96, 105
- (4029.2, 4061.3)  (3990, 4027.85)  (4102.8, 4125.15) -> -3.0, 104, 81.7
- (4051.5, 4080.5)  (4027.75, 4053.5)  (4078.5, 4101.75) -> -1.5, 107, 82.5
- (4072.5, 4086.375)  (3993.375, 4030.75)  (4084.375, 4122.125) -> -1.3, 106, 78.4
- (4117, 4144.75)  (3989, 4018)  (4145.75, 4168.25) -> 1.8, 102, 102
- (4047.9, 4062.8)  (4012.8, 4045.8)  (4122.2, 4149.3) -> 1.0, 111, 100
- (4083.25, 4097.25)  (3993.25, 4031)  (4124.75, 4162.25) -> 2.2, 106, 98.8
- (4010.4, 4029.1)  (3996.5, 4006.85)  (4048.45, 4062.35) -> -1.1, 102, 101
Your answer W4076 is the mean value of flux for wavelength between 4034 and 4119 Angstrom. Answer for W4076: 91.6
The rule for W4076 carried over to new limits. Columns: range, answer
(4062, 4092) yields 95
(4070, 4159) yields 90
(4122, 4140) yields 98.2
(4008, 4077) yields 105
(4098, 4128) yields 79.6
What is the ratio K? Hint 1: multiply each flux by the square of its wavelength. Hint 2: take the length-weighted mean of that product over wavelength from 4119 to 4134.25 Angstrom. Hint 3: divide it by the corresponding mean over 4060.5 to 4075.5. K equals 1.0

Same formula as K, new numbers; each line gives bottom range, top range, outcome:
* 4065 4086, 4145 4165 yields 1.09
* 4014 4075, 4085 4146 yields 0.85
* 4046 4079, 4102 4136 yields 0.91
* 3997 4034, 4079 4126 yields 0.81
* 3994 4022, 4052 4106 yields 0.88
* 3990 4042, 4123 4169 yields 1.00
